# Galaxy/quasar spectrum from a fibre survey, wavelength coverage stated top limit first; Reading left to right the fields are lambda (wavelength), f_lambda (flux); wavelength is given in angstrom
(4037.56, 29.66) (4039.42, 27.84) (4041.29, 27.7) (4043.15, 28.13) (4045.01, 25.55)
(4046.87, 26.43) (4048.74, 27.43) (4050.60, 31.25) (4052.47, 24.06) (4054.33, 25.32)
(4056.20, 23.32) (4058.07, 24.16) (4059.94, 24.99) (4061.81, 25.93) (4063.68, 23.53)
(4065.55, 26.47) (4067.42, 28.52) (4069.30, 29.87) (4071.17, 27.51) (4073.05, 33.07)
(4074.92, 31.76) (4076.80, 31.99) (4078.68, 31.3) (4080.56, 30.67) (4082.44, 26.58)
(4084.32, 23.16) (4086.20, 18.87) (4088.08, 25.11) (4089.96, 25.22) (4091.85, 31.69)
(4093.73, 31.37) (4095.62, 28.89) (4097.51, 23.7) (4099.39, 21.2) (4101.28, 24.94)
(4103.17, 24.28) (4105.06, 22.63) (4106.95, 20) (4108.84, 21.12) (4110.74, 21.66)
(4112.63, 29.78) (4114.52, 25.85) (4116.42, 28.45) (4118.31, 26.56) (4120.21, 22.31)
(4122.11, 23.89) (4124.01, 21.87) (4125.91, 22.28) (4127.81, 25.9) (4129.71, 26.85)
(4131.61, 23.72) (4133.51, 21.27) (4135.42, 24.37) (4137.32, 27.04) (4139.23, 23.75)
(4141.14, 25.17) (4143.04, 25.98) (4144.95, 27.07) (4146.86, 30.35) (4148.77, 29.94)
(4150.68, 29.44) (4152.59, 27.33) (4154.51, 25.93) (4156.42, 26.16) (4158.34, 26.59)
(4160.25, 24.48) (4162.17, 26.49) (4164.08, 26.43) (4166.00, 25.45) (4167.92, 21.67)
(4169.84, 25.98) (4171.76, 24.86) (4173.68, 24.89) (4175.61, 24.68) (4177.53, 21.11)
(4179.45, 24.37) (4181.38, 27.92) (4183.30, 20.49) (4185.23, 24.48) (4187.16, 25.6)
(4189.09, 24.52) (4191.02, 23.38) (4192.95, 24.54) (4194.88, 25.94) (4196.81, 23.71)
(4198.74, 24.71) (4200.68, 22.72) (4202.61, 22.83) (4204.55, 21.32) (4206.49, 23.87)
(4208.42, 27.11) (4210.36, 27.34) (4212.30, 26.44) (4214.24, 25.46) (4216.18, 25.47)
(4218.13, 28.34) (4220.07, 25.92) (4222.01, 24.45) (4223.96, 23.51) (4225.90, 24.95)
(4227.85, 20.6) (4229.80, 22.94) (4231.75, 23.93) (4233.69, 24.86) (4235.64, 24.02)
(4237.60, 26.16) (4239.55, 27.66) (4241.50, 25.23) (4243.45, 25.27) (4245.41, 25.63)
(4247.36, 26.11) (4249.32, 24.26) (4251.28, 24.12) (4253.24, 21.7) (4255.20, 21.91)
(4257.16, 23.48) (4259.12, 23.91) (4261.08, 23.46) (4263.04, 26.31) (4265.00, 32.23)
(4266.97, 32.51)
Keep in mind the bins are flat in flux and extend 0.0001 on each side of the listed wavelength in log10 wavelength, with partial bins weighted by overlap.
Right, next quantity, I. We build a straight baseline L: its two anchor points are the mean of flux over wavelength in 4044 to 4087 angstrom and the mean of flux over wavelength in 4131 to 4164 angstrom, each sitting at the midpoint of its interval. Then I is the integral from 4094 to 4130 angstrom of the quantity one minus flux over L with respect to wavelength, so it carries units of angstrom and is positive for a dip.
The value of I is 2.9 angstrom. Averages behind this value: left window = 27.1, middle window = 24.4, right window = 26.2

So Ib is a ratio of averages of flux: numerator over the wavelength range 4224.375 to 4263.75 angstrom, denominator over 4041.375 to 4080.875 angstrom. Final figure 0.9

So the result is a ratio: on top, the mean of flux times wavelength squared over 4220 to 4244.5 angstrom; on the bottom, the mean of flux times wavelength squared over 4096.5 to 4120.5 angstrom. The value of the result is 1.1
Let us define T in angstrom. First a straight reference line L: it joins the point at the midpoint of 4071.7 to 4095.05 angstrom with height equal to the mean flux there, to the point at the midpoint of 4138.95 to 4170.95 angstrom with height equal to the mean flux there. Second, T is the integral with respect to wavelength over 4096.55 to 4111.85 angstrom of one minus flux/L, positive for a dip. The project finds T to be 2.91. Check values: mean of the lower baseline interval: 28.4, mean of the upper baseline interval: 26.4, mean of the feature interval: 22.5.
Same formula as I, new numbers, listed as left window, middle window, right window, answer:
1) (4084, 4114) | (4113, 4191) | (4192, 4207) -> -3.71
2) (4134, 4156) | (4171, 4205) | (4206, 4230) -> 2.39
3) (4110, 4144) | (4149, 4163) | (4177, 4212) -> -1.25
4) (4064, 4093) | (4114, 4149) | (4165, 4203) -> 1.07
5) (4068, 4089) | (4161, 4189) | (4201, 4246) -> 1.50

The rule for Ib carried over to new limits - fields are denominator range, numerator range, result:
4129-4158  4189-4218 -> 0.94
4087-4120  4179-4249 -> 0.98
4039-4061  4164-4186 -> 0.92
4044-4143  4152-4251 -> 0.96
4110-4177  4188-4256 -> 0.96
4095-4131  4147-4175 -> 1.08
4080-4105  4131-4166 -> 1.02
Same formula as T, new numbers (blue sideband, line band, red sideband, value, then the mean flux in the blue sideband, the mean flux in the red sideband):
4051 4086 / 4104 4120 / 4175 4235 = 1.2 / 27.2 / 24.4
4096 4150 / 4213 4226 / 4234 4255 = -0.3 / 24.8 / 24.9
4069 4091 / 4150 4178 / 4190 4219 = 0.4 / 27.9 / 24.9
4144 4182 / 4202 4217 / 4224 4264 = 0.0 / 26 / 24.3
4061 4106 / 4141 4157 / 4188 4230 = -1.2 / 27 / 24.6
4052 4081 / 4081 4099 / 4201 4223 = 0.8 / 27.7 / 25.2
